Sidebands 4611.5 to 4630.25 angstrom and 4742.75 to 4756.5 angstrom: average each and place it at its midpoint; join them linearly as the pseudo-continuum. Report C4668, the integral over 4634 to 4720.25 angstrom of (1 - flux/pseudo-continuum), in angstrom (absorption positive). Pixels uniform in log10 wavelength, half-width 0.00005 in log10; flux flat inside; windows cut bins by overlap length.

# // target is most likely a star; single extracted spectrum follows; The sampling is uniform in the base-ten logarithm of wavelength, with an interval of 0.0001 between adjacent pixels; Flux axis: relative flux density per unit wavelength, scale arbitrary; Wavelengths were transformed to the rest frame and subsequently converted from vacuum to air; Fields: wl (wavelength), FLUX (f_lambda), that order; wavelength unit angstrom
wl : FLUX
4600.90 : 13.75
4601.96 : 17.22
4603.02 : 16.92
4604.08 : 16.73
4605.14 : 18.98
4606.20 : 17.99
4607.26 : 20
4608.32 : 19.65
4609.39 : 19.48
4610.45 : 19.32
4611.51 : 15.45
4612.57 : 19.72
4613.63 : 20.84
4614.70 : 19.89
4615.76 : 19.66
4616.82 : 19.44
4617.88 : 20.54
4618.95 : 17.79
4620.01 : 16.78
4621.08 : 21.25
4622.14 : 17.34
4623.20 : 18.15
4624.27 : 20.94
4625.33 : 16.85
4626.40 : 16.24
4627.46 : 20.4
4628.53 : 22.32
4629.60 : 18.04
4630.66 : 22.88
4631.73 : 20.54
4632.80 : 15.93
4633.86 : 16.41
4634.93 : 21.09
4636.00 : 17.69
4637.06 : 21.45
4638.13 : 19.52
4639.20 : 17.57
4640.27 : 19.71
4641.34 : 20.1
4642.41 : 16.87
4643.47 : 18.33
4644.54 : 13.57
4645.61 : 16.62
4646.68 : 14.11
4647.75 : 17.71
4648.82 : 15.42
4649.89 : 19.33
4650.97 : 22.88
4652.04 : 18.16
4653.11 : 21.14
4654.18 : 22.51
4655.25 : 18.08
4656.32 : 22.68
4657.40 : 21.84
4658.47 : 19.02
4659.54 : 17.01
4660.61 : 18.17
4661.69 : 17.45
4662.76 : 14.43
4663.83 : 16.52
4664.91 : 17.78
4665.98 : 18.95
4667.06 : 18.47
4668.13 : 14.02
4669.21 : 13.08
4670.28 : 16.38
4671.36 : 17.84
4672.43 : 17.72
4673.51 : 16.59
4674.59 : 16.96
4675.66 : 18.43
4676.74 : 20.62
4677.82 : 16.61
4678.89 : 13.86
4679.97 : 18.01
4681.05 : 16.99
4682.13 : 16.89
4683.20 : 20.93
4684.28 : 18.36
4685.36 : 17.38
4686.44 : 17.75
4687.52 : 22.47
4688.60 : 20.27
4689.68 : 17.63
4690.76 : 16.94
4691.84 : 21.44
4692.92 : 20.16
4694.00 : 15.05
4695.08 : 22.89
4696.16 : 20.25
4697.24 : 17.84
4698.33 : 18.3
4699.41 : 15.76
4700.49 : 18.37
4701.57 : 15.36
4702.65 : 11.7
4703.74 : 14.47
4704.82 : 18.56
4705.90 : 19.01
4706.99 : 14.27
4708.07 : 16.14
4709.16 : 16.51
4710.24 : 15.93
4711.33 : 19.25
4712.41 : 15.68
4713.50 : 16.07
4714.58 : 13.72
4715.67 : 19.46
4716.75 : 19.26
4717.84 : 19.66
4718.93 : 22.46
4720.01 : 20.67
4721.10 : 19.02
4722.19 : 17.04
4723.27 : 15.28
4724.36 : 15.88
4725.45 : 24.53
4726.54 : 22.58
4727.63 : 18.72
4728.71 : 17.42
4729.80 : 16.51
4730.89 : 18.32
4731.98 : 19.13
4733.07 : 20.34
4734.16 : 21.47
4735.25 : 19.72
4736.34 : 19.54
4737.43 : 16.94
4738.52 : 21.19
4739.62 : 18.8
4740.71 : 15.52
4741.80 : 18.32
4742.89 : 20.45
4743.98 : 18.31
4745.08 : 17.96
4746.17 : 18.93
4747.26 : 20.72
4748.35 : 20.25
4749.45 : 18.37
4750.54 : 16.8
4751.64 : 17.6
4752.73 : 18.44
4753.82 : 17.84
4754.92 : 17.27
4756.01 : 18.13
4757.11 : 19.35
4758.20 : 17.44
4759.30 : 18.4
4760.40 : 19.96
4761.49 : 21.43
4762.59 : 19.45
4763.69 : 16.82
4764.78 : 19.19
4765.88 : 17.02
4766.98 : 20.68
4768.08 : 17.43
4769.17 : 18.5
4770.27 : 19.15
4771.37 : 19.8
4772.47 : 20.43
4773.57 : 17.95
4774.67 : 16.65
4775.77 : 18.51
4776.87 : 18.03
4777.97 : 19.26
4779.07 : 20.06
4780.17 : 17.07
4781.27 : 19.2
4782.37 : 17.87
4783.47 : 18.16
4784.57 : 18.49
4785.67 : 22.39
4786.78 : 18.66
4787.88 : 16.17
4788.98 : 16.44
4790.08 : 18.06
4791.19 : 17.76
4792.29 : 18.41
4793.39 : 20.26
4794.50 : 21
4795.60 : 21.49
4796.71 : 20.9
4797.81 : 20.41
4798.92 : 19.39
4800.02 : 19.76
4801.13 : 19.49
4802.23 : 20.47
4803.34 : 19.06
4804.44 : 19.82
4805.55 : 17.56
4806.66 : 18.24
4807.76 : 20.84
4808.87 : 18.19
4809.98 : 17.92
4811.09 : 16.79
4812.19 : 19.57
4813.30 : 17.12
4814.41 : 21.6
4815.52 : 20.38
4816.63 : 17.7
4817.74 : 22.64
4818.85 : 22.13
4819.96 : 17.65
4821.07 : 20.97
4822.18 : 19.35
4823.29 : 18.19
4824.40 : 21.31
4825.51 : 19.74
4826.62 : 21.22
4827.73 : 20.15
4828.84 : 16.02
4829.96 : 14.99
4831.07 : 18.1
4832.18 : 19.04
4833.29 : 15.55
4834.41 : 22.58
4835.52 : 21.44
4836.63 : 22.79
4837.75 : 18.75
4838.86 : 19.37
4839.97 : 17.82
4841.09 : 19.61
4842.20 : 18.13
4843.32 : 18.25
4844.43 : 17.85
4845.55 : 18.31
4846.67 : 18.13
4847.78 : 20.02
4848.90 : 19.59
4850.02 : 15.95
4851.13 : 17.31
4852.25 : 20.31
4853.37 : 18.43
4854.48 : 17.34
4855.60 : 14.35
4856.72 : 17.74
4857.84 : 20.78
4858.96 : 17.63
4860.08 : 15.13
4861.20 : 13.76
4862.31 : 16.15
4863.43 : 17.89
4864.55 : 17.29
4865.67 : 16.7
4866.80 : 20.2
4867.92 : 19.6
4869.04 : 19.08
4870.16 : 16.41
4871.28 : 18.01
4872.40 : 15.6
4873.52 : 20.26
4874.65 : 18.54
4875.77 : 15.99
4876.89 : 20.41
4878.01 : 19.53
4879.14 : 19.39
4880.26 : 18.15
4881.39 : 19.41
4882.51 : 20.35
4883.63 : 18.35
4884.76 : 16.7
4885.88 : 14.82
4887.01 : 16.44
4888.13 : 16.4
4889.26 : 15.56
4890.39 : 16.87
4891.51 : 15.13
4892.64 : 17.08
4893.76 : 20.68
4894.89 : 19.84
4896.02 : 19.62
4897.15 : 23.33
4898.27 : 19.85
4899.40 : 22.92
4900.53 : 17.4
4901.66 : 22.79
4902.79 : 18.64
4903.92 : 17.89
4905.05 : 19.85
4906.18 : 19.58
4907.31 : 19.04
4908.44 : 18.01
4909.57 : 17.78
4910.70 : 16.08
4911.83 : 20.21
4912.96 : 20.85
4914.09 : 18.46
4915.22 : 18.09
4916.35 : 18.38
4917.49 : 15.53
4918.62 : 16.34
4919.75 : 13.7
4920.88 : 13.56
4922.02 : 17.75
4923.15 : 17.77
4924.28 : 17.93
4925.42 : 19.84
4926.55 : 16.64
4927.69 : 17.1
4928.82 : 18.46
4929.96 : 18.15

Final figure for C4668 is 4.0 angstrom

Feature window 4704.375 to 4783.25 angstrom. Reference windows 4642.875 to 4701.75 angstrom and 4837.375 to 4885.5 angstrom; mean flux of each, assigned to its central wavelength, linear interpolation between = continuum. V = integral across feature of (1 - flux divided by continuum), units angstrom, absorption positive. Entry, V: -2.0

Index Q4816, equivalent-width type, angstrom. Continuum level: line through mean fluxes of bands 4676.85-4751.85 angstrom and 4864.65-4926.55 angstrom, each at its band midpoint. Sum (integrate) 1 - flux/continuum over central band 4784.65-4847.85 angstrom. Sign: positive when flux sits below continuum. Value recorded -3.3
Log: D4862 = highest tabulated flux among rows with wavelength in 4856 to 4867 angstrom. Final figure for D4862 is 20.78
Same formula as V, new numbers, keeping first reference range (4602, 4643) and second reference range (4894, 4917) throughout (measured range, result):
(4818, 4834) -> 0.2 angstrom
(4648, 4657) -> -0.5 angstrom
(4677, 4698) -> 0.6 angstrom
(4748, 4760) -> 0.6 angstrom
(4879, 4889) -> 0.9 angstrom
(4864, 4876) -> 0.8 angstrom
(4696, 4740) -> 2.4 angstrom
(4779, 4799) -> 0.2 angstrom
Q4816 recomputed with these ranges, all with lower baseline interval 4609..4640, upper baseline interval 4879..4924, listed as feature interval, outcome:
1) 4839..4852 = 0.0 angstrom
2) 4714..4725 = 0.3 angstrom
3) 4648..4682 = 1.8 angstrom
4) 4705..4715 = 1.3 angstrom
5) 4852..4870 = 0.7 angstrom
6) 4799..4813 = -0.3 angstrom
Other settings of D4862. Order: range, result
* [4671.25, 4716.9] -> 22.89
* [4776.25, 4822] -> 22.64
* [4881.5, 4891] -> 20.35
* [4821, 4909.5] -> 23.33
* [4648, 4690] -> 22.88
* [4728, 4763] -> 21.47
